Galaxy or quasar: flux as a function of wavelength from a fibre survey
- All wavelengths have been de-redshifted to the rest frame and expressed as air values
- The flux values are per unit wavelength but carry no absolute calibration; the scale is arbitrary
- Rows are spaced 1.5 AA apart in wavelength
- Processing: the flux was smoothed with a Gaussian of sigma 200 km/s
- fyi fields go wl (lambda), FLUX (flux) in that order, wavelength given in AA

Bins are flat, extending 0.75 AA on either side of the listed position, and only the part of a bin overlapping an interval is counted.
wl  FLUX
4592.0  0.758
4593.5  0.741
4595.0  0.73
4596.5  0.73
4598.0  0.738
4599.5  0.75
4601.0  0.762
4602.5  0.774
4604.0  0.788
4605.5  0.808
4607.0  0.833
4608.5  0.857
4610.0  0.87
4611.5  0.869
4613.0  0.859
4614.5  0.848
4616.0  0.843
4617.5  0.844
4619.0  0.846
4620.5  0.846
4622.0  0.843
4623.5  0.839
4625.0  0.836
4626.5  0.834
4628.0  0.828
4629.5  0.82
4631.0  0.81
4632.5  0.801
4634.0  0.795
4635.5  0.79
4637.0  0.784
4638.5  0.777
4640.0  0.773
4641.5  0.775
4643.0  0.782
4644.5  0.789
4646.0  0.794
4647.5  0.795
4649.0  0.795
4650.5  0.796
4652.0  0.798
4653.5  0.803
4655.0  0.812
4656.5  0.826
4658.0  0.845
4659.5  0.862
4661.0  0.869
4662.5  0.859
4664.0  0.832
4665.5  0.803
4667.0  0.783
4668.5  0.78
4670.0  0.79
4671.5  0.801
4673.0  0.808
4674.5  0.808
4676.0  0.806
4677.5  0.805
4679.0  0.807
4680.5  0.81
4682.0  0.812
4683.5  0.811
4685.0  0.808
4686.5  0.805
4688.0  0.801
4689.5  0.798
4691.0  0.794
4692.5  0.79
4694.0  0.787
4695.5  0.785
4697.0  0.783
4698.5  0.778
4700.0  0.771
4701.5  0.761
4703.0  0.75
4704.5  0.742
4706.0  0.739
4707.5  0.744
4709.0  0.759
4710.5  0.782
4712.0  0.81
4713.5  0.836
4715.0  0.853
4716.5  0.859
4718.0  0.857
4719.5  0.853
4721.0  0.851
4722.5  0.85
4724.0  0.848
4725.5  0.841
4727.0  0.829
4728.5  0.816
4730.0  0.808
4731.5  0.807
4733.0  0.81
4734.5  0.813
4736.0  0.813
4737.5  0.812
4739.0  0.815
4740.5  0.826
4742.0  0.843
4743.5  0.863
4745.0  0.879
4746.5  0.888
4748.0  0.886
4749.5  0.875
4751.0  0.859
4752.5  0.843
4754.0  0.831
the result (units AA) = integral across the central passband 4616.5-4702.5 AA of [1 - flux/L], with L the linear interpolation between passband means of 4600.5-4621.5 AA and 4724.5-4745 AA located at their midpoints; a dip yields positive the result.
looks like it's 2.4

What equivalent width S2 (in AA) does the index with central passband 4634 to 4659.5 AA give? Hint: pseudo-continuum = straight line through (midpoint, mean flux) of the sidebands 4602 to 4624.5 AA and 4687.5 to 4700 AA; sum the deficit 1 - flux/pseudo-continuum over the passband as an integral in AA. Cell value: 0.6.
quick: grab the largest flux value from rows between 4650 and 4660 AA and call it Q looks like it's 0.862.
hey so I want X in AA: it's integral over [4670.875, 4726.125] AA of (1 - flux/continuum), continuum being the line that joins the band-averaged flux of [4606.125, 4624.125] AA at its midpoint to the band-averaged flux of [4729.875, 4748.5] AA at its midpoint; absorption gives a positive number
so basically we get 2.5 AA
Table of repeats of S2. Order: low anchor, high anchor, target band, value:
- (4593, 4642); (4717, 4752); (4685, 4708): 1.5 AA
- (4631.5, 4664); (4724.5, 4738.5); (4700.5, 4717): 0.6 AA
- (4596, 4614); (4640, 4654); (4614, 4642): -0.7 AA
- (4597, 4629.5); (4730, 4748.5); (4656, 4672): 0.1 AA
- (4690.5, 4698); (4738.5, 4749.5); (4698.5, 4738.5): 0.7 AA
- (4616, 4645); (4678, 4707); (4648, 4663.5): -0.5 AA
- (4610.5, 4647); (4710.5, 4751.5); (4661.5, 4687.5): 0.6 AA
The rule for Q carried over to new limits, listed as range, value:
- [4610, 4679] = 0.87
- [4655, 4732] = 0.869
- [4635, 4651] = 0.796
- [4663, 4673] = 0.832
